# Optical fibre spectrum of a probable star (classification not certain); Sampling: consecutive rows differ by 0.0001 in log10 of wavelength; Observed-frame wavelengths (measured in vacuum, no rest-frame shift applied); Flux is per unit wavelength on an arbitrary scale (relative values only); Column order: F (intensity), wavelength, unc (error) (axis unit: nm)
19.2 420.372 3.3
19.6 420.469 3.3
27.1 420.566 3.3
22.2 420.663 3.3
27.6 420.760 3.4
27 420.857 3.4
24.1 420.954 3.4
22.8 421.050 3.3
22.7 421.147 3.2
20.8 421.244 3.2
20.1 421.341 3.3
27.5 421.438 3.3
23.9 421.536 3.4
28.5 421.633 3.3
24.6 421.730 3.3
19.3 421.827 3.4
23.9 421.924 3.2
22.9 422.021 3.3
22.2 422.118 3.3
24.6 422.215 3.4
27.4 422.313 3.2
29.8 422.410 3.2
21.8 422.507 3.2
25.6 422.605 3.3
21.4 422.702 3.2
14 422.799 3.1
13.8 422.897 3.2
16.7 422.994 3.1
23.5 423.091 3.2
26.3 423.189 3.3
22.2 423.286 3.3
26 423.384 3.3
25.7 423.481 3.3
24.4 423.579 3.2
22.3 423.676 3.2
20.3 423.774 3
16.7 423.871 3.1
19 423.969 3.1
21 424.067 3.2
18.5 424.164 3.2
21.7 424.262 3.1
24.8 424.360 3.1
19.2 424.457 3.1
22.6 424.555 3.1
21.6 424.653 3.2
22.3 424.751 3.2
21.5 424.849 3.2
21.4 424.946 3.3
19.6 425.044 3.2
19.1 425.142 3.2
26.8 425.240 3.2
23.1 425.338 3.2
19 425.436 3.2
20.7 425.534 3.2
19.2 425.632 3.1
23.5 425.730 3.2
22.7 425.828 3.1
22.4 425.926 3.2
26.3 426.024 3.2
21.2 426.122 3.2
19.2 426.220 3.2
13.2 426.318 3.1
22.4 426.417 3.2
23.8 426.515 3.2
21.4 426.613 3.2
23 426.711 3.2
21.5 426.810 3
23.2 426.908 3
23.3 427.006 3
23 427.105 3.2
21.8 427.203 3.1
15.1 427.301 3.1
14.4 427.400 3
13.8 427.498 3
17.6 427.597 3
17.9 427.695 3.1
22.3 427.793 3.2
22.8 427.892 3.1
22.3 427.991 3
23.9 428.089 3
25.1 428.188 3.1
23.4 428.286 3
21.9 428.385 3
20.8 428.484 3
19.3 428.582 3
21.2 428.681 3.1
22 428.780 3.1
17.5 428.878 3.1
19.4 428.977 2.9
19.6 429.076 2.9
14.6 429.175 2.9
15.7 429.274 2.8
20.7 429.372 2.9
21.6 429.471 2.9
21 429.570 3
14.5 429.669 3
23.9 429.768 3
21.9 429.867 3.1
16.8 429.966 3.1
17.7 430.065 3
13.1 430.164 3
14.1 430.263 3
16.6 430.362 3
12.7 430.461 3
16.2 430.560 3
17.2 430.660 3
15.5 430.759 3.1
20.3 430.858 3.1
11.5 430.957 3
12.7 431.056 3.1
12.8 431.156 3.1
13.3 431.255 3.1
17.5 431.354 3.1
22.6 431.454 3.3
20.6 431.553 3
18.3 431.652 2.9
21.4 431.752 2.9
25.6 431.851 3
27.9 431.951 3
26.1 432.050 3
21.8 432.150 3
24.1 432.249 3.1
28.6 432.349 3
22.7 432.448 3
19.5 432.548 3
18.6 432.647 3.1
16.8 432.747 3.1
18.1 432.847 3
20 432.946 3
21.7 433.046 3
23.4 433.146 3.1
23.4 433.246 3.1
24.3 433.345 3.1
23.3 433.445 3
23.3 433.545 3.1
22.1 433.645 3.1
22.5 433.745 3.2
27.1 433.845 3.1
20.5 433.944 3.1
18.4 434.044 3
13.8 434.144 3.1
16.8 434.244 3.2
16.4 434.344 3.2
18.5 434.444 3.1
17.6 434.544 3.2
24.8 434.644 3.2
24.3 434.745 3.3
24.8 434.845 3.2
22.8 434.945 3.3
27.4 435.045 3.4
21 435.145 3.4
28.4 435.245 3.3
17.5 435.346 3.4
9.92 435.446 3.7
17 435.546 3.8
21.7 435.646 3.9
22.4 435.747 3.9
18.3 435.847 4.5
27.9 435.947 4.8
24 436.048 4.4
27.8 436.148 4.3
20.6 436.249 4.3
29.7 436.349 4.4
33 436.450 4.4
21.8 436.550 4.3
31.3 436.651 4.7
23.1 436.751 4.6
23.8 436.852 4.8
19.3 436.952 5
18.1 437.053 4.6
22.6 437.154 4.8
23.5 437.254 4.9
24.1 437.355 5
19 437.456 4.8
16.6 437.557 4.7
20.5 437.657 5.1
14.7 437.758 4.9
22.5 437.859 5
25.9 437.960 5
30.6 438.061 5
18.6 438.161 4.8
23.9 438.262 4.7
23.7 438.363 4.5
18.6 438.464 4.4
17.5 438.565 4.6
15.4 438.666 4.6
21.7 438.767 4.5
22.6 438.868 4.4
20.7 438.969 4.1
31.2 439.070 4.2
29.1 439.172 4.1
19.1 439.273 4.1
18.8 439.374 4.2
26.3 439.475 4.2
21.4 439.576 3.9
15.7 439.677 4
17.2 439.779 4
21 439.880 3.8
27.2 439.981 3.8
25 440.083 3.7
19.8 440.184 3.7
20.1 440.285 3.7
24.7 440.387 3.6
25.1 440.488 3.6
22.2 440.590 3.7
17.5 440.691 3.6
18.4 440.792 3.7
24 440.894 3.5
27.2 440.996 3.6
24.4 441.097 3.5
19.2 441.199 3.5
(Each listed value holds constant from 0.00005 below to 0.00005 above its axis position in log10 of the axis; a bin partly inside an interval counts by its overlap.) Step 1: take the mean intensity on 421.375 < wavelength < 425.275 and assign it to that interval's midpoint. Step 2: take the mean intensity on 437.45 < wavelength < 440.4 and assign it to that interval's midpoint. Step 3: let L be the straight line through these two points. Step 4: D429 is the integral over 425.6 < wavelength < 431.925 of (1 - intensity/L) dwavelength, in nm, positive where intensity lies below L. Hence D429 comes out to 0.763 nm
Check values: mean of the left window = 22.3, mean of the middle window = 19.4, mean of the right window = 21.6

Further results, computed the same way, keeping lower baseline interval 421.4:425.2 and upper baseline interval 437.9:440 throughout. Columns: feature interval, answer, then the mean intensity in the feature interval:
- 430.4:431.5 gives 0.324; 15.6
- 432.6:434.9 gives 0.131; 20.9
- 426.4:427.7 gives 0.119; 20.2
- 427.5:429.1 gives 0.096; 20.9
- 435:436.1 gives 0.038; 21.4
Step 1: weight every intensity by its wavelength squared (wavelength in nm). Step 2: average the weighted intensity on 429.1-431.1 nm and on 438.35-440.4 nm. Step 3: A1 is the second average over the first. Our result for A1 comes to 1.3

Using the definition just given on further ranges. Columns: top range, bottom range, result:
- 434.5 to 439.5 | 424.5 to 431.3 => 1.20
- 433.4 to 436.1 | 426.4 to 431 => 1.13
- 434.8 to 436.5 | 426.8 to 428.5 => 1.16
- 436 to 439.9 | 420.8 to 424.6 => 1.07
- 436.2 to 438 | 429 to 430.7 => 1.34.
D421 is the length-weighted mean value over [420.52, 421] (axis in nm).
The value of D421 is 25.6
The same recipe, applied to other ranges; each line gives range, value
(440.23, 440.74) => 21.9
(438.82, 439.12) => 24.9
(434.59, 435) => 24.1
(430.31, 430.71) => 15.7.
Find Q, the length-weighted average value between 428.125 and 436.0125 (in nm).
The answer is 20.1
